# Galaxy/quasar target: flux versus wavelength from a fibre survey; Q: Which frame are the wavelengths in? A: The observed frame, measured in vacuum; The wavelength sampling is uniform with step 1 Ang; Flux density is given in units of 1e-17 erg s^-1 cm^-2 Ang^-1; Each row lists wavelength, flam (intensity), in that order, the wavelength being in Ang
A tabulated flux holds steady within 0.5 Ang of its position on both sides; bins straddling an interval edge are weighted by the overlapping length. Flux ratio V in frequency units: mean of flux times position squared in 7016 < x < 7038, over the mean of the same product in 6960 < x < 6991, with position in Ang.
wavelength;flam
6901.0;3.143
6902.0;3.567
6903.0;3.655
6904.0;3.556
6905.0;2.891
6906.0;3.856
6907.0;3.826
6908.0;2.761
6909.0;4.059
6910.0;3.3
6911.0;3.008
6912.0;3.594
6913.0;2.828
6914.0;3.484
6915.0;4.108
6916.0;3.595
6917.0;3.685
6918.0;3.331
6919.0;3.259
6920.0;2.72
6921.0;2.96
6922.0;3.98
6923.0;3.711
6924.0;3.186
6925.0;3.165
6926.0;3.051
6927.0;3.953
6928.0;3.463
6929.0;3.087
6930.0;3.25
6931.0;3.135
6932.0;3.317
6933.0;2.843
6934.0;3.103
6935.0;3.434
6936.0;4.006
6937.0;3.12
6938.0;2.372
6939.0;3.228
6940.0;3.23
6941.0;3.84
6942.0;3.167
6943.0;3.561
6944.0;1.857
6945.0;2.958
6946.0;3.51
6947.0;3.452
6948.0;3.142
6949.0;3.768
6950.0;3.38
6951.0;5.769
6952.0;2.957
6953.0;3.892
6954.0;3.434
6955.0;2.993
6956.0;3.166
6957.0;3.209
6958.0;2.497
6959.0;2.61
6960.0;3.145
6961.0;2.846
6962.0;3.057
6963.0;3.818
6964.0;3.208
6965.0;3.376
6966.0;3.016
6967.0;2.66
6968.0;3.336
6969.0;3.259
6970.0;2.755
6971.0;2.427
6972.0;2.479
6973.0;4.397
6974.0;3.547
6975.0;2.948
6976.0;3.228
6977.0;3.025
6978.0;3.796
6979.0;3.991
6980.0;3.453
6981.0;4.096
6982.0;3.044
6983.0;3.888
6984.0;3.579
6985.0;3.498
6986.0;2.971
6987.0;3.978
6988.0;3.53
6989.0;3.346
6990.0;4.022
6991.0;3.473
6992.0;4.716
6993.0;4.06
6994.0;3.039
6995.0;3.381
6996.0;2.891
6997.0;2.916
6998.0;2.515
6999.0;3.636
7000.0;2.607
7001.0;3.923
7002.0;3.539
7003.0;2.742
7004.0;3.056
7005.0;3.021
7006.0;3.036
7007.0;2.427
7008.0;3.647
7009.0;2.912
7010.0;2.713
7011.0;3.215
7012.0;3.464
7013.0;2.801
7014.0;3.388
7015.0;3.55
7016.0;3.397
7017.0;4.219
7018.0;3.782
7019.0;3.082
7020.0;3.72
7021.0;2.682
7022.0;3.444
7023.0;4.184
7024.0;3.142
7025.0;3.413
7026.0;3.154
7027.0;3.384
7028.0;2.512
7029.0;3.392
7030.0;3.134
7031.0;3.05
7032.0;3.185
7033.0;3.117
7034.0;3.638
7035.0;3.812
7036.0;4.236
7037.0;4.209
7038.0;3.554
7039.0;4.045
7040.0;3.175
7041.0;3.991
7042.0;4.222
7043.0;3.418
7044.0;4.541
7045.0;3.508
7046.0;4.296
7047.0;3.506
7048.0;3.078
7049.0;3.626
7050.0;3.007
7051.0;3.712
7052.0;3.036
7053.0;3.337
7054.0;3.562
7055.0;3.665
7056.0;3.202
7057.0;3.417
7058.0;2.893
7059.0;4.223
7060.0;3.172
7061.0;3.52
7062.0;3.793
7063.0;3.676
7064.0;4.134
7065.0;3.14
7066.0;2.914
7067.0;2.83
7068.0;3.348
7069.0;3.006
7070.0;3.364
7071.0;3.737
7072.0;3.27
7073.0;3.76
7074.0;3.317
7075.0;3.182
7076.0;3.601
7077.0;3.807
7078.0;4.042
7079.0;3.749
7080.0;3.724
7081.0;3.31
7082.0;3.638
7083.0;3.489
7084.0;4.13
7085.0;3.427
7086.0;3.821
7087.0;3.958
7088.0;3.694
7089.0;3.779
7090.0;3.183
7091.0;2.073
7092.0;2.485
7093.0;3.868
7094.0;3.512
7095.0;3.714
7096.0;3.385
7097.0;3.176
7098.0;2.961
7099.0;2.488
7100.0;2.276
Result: 1.05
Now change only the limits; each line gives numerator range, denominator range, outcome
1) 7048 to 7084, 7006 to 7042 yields 1.03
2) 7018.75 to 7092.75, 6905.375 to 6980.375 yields 1.09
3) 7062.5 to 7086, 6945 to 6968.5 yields 1.10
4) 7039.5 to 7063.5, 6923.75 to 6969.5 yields 1.13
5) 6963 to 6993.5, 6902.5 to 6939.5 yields 1.05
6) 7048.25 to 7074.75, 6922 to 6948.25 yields 1.09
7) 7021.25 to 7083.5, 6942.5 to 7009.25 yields 1.08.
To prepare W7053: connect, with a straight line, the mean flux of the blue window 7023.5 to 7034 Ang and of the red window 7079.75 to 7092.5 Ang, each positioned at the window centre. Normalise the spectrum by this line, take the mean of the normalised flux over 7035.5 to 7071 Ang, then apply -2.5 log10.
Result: -0.088 mag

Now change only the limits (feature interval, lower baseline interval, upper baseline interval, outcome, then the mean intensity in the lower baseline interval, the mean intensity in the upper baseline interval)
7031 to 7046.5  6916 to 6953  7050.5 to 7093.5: -0.10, 3.34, 3.46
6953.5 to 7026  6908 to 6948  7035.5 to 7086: 0.04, 3.3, 3.57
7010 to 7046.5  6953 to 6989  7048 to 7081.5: -0.04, 3.27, 3.45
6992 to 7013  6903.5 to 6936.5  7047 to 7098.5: 0.08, 3.38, 3.44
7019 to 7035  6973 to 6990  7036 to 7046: 0.16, 3.54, 3.89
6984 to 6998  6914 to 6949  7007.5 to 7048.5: -0.02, 3.3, 3.49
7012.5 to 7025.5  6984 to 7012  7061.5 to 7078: -0.03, 3.3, 3.45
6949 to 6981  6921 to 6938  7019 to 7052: 0.03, 3.32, 3.52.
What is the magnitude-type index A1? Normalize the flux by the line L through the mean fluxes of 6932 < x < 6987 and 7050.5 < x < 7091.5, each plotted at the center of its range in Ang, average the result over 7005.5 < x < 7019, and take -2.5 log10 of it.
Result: 0.037 mag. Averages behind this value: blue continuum 3.29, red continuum 3.48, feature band 3.27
